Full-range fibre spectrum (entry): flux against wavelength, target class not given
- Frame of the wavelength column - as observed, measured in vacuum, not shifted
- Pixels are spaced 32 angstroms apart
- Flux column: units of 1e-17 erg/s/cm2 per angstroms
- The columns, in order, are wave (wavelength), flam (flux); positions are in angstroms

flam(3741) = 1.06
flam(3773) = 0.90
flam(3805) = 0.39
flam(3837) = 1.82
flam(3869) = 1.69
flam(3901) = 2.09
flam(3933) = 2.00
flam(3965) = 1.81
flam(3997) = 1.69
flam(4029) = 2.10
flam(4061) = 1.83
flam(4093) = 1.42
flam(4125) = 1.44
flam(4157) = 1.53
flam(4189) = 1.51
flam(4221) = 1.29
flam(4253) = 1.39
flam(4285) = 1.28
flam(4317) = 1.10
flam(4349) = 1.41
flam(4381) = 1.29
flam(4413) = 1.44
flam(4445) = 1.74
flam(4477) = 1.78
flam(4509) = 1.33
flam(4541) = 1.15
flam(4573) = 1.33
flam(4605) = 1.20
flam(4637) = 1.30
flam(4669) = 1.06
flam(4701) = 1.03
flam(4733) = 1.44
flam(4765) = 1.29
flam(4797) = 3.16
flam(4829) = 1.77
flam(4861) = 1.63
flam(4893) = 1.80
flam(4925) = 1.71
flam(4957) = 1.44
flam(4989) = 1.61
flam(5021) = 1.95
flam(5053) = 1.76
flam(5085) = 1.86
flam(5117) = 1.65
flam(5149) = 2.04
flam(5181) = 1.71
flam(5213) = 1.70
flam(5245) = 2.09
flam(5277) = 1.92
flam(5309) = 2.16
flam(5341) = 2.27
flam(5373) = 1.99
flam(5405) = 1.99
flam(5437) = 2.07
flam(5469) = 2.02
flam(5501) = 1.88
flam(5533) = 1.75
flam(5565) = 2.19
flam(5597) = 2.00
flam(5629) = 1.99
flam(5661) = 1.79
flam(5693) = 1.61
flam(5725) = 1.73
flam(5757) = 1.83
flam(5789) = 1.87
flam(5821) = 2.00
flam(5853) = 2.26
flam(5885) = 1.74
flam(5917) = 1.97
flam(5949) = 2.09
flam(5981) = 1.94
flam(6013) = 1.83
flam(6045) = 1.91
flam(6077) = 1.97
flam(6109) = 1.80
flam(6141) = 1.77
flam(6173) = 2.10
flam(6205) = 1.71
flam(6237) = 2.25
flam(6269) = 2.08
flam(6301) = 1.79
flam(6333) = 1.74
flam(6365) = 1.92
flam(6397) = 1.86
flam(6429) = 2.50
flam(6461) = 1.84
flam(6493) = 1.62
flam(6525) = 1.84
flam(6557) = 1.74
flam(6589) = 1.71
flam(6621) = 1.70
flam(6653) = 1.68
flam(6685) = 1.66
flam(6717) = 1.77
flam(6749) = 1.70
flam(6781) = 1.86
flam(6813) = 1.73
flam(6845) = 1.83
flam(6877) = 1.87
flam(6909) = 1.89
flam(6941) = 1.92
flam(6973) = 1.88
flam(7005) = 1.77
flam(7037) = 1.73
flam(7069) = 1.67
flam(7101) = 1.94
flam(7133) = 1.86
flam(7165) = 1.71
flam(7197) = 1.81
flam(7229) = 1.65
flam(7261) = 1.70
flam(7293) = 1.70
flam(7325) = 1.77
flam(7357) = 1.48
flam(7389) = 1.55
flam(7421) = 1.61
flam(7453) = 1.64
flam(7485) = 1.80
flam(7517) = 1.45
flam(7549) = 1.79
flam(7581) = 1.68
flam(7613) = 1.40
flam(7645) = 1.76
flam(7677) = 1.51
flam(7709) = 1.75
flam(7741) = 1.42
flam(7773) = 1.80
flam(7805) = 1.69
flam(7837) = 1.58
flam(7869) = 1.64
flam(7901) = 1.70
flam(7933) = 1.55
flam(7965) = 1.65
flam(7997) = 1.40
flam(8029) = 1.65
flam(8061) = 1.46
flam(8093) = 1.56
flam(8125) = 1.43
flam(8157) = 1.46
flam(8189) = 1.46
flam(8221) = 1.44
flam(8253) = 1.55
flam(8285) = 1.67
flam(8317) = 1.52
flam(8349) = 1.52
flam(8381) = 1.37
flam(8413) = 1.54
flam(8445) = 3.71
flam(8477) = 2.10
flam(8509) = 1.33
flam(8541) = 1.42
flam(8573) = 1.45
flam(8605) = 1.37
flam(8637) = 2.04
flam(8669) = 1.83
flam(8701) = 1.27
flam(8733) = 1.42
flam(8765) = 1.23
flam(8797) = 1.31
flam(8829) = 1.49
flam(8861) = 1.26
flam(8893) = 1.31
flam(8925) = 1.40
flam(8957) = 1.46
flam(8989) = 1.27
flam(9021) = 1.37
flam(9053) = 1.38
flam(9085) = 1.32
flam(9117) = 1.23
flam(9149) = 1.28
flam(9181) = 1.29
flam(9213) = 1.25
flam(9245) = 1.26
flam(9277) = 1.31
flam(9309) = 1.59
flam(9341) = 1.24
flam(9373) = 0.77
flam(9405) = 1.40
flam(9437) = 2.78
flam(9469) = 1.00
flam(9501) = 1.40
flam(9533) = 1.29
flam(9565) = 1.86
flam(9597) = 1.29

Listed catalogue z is 0.29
